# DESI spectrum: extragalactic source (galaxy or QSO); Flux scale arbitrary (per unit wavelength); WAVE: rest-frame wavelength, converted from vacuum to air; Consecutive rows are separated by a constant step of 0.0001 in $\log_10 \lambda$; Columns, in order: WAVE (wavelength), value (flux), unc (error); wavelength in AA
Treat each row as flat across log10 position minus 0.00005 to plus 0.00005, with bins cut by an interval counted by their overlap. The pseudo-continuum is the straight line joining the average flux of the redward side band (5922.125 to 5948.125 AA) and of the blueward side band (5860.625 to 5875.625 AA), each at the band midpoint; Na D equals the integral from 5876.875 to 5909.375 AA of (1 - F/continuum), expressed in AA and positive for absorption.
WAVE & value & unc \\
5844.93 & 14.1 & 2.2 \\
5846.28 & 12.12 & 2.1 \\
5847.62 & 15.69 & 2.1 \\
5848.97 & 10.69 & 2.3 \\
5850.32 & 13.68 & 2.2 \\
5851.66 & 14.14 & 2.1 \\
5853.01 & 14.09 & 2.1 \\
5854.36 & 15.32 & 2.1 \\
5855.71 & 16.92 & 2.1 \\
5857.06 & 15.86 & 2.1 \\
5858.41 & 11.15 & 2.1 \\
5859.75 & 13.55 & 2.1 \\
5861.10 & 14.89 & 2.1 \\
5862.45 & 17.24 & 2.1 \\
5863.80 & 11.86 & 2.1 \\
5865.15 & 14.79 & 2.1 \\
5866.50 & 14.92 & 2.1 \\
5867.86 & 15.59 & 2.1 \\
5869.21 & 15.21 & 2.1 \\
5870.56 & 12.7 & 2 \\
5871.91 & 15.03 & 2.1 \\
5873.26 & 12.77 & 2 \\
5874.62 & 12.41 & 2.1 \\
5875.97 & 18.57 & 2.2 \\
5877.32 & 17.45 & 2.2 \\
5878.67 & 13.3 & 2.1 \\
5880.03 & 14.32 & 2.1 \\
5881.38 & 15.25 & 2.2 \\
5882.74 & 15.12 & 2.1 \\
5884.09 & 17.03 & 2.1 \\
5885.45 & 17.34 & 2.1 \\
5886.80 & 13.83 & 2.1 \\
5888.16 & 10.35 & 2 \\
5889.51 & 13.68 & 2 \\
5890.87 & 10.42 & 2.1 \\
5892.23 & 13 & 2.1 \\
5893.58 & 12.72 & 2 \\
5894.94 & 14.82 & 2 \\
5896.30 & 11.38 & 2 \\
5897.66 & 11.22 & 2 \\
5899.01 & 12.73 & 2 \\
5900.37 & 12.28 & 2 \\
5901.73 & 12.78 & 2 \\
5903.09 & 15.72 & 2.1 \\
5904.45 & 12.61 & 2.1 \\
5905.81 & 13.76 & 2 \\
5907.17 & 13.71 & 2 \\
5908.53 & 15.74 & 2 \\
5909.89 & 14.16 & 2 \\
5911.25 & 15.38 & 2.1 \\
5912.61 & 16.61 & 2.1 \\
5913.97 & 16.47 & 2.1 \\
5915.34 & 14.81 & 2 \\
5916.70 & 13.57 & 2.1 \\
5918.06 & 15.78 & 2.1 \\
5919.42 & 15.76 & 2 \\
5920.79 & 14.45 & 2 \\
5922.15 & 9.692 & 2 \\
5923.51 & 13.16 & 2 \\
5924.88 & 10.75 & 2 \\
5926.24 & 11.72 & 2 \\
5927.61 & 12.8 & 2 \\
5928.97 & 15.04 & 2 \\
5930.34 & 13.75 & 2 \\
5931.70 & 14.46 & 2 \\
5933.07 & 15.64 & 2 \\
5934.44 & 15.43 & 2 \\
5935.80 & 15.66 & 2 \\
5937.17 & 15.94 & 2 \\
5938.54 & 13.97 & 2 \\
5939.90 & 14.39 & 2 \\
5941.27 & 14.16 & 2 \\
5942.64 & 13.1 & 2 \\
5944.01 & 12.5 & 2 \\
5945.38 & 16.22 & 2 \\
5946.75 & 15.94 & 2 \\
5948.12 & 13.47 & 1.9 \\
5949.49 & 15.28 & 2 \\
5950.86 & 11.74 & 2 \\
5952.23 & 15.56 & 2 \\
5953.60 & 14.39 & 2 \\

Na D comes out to 1.14 AA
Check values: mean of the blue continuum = 14.4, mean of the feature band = 13.7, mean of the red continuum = 14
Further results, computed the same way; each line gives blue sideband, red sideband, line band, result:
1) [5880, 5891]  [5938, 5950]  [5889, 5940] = 1.74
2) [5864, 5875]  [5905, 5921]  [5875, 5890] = -0.73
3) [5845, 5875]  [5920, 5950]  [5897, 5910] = 0.55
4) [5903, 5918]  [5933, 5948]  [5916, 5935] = 1.35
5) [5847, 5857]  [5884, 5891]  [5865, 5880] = -0.78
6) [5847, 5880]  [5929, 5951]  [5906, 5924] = -0.02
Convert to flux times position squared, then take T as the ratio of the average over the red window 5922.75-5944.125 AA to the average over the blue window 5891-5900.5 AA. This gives 1.13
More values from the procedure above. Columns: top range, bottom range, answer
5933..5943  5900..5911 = 1.07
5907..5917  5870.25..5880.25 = 1.05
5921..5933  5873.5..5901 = 0.94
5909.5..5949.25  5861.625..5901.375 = 1.04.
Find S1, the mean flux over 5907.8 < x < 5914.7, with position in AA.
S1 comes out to 15.6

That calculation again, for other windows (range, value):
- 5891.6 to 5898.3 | 12.6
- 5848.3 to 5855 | 13.6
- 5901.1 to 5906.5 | 13.7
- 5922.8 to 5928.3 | 12.1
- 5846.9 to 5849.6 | 13.2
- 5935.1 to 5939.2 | 15.2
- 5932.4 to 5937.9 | 15.6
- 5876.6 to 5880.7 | 15.1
